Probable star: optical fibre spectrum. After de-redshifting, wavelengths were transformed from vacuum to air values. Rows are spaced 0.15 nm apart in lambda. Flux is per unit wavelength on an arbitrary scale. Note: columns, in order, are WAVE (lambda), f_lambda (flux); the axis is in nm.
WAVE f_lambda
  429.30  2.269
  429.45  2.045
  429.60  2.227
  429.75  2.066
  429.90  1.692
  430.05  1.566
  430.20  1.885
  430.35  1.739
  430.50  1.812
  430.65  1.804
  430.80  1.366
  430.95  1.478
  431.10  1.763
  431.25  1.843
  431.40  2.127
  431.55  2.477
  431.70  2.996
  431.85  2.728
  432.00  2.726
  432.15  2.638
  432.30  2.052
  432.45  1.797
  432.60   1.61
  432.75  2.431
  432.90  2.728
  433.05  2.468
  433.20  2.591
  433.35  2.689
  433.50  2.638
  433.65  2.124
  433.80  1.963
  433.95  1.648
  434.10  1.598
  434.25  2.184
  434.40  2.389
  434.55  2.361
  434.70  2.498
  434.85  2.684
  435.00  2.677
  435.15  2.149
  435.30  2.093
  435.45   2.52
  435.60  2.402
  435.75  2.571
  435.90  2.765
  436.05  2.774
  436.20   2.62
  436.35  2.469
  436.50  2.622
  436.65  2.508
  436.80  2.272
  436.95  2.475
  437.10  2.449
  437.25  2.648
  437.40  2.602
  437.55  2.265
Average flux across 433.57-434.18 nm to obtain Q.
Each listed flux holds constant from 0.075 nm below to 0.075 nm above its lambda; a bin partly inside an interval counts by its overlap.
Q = 1.84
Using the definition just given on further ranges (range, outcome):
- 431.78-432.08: 2.73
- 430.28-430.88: 1.68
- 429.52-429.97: 2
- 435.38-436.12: 2.61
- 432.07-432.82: 2.11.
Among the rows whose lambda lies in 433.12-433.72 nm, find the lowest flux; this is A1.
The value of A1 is 2.124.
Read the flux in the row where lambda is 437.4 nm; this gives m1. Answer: 2.602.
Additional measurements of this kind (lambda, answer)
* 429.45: 2.045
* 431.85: 2.728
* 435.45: 2.52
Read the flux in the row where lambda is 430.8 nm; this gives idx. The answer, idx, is 1.366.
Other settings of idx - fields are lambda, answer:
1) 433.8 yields 1.963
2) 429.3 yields 2.269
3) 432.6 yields 1.61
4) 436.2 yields 2.62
